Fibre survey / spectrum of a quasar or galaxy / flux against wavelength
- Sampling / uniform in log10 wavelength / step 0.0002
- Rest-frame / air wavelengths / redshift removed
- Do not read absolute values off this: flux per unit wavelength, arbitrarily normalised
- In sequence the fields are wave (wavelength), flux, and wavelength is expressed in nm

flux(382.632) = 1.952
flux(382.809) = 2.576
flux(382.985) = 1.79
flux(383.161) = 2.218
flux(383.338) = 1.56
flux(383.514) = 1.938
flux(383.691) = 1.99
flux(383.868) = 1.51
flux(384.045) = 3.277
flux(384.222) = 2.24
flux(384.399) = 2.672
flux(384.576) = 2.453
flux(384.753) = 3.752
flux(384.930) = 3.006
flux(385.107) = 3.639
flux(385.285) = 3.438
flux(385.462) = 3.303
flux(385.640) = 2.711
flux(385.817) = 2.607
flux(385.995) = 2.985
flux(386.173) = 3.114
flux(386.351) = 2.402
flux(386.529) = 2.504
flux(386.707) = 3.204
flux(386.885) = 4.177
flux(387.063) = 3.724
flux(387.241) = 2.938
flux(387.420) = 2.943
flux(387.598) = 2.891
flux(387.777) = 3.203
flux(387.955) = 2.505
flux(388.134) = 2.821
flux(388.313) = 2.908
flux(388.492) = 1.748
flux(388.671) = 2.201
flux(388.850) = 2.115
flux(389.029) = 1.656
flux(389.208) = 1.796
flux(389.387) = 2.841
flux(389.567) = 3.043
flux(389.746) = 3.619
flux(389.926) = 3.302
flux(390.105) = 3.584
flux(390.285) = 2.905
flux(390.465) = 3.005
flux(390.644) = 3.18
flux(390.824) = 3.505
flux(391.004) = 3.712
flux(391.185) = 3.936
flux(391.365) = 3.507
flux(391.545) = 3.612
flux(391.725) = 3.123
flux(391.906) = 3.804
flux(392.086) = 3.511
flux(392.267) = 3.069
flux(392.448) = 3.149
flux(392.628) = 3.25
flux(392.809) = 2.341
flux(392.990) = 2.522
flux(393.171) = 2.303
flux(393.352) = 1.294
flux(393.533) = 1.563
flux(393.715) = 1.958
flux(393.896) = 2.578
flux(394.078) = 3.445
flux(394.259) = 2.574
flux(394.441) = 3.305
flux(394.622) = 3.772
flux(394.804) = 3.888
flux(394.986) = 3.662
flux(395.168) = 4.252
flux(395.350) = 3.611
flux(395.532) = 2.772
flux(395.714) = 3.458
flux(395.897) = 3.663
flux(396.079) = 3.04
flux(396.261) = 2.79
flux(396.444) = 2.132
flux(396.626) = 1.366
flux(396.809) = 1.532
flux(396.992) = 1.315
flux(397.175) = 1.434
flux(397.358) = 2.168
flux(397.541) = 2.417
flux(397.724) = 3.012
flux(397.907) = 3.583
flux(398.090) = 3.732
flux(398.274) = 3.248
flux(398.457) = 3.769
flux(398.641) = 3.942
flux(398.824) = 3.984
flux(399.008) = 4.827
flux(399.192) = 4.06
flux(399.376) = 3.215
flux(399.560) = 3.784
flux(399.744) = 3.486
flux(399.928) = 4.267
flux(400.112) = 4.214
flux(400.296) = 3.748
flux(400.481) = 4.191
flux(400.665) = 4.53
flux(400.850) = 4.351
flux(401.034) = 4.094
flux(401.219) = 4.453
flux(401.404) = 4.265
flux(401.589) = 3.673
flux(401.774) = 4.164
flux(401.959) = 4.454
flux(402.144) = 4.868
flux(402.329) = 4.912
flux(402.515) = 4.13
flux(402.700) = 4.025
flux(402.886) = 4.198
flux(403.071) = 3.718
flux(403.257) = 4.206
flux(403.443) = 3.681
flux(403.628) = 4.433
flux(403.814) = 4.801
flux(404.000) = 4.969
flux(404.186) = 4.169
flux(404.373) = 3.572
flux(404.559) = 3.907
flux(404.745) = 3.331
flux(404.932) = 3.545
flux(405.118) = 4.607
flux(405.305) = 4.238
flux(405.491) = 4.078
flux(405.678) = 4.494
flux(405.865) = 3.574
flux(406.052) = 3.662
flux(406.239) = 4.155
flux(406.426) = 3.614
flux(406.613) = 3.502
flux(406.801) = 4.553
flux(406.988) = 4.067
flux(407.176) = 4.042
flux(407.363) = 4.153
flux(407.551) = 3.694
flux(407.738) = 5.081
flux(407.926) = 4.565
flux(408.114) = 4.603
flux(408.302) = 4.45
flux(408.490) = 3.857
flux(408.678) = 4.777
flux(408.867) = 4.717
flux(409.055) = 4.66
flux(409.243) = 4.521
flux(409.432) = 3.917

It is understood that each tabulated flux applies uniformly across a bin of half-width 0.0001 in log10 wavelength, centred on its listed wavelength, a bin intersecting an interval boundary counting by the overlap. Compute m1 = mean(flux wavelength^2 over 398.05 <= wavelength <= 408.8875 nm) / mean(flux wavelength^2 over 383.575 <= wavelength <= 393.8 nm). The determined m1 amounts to 1.5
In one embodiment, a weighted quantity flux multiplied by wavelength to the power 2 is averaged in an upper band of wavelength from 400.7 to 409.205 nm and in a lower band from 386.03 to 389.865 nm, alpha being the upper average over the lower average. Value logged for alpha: 1.65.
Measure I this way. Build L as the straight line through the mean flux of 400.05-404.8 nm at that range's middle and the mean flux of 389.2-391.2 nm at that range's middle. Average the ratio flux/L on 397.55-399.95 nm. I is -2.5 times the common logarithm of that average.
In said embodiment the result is 0.06 mag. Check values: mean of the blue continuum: 3.23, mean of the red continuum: 4.2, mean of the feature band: 3.7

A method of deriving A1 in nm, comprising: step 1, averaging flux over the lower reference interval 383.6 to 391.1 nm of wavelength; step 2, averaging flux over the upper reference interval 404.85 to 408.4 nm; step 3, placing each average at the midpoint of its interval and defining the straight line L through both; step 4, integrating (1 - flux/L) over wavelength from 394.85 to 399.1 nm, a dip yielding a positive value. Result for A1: 0.57 nm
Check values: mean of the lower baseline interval 2.88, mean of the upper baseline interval 4.14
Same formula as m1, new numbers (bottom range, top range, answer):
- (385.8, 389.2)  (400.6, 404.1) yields 1.69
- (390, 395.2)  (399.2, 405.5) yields 1.40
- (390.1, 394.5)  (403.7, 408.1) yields 1.48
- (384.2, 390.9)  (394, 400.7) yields 1.19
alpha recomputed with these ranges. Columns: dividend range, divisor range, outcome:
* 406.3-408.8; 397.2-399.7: 1.28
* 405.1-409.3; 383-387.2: 1.70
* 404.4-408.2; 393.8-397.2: 1.48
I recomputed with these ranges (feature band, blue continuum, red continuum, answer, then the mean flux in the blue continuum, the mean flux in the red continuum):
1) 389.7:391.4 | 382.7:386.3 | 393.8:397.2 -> -0.22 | 2.63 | 2.9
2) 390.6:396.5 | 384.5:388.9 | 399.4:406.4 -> 0.11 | 2.94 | 4.12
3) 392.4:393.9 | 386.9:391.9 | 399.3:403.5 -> 0.41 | 3.01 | 4.12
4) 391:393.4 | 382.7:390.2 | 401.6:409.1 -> 0.03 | 2.73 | 4.2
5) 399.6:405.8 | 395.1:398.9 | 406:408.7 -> -0.16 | 2.9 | 4.18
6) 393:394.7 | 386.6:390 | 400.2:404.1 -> 0.33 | 2.82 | 4.28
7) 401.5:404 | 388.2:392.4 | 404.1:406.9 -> -0.14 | 3.03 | 3.93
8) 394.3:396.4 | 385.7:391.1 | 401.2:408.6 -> 0.00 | 2.9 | 4.16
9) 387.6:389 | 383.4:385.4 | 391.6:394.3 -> 0.09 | 2.71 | 2.71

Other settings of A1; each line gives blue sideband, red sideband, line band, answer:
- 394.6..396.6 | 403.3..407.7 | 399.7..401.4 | -0.23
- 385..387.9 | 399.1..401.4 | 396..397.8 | 0.81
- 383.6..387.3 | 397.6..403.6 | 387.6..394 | 0.92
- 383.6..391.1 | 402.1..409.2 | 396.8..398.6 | 0.46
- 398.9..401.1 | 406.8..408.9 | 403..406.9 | 0.19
